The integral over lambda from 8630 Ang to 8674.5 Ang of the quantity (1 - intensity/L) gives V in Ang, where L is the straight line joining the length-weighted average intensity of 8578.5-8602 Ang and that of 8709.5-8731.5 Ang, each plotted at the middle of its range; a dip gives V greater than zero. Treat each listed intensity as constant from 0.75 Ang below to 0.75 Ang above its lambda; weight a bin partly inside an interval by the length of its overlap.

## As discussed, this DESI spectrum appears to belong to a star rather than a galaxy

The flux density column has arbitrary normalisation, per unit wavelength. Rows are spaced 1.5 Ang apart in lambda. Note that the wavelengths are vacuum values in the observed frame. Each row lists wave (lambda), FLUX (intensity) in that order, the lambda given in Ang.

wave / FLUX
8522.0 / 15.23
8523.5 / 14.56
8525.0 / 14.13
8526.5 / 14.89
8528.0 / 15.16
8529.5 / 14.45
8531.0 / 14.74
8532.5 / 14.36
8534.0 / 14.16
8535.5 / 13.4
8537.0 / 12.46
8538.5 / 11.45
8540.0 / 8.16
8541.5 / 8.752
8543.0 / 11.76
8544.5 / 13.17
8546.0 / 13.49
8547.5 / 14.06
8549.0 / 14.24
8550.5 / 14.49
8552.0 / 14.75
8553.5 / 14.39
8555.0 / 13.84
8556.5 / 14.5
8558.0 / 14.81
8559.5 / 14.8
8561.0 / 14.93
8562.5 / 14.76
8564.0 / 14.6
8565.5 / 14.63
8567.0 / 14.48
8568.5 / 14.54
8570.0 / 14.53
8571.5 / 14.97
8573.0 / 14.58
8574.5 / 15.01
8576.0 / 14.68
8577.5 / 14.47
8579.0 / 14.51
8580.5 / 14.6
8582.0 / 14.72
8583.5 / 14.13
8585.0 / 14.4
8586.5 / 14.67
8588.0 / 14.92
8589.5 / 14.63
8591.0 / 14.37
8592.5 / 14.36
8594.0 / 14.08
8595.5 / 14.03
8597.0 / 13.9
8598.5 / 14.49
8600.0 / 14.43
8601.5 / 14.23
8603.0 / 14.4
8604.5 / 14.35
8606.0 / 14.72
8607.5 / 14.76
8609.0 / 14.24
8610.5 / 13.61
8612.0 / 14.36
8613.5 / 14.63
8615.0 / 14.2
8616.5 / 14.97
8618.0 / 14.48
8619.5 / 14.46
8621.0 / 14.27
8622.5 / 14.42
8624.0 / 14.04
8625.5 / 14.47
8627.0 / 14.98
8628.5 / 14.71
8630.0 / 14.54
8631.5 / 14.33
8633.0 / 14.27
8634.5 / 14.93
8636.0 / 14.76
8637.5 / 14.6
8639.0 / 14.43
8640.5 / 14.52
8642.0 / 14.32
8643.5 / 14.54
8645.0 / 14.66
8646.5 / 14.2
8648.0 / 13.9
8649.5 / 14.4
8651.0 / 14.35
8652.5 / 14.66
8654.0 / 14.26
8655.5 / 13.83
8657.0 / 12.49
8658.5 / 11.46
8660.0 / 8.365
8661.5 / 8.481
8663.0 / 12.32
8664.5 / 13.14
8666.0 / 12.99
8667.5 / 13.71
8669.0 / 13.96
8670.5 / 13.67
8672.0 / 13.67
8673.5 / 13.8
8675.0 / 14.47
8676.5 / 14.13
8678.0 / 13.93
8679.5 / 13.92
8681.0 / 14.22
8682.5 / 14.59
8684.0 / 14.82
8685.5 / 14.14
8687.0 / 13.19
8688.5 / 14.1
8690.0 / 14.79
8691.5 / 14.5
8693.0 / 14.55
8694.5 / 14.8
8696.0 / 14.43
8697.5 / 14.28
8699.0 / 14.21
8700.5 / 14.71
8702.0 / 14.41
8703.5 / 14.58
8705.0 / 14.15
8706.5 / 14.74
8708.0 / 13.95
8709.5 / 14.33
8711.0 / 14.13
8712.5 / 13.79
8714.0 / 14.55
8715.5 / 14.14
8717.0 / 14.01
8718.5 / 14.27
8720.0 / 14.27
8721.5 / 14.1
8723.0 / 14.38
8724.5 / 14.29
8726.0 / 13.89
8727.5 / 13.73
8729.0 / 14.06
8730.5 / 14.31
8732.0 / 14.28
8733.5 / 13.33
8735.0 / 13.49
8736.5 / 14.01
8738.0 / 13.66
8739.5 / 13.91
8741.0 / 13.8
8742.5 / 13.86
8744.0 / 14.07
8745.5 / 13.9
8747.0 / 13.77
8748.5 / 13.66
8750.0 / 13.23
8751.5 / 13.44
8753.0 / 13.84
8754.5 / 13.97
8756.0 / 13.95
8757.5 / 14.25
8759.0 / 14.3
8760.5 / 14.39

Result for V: 2.21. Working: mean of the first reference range 14.4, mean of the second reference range 14.1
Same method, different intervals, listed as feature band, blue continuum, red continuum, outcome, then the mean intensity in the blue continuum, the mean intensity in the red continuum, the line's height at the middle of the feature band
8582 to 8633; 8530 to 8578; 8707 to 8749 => -2.0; 13.8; 14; 13.9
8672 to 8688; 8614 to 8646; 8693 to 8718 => 0.3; 14.5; 14.3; 14.4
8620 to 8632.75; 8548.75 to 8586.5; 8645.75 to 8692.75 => -0.5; 14.6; 13.5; 14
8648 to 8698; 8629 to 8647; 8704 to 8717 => 2.7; 14.5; 14.2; 14.4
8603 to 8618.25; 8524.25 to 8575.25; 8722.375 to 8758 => -0.6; 13.9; 13.9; 13.9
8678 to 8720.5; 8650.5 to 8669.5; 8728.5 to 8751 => -3.6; 12.6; 13.8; 13.2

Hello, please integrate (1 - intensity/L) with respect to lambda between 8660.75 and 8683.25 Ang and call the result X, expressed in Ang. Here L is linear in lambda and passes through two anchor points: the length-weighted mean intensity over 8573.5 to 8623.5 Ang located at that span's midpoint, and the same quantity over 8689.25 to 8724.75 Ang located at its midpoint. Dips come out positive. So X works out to 1.53 Ang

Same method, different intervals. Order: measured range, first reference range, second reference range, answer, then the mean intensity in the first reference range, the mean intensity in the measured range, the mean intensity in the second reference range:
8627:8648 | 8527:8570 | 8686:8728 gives -0.74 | 13.7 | 14.5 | 14.3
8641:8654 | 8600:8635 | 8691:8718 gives 0.03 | 14.4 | 14.4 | 14.3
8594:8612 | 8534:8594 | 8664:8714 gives -0.34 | 14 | 14.3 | 14.2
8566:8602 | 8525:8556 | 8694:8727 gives -2.42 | 13.3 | 14.5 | 14.3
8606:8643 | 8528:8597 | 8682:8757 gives -1.13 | 14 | 14.5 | 14.1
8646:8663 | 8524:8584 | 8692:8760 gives 1.59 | 14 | 12.7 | 14.1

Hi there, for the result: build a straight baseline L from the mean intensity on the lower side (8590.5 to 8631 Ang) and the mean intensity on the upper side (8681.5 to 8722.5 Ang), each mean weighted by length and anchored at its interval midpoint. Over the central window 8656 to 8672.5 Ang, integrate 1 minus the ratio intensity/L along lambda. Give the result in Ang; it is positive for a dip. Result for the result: 2.46 Ang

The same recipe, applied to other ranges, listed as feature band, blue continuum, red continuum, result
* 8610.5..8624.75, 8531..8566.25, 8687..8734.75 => -0.6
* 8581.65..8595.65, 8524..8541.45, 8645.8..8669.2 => -1.5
